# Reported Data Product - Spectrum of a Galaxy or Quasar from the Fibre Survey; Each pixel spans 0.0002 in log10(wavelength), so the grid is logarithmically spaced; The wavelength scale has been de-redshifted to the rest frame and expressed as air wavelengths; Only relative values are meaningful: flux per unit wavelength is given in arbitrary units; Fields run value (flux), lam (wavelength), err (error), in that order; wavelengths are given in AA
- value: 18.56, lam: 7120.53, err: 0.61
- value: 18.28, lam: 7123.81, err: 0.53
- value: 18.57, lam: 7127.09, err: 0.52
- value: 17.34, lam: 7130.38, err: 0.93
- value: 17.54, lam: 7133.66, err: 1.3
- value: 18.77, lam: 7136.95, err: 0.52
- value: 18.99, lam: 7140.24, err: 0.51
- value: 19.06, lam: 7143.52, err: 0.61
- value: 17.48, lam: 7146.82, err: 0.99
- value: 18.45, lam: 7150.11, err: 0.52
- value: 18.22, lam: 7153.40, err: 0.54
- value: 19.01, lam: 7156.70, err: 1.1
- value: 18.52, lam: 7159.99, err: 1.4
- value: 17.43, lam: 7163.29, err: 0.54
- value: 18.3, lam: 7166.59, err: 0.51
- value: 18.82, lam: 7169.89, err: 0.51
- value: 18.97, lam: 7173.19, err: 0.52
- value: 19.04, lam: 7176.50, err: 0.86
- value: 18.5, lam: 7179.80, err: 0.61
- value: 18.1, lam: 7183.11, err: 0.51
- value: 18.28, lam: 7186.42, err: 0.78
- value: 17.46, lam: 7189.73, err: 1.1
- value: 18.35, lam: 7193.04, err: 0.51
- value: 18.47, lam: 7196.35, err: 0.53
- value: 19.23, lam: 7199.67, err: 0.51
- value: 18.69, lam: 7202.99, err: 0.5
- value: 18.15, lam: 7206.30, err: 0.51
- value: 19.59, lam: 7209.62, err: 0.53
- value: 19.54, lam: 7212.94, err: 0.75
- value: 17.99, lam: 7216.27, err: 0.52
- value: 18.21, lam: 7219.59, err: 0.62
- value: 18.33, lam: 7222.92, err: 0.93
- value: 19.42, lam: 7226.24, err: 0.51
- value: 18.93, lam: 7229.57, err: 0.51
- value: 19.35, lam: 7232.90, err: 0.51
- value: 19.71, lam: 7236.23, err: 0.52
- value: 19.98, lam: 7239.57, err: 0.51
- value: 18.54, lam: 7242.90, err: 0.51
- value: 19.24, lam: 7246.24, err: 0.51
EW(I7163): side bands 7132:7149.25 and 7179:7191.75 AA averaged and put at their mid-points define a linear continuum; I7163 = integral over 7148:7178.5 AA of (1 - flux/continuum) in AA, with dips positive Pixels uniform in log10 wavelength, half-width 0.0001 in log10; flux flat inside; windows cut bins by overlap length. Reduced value -0.5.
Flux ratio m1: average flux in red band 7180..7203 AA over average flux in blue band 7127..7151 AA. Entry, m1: 1.01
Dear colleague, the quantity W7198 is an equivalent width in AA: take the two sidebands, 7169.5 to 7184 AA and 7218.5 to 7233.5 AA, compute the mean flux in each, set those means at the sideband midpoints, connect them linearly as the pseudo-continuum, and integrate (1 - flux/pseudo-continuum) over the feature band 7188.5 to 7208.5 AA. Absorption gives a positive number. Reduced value 0.3 AA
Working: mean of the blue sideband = 18.7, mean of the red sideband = 18.8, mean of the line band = 18.4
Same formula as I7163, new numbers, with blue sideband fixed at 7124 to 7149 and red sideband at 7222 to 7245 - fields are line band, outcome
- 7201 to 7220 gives 0.2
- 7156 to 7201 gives 0.5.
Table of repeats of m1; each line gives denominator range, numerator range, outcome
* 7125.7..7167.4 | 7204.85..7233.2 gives 1.03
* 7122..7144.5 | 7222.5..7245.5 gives 1.05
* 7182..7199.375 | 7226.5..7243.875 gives 1.06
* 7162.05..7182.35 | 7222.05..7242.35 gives 1.04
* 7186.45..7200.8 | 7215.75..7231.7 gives 1.02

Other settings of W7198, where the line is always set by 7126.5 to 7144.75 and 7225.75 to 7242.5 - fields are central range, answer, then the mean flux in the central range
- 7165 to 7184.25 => 0.1 AA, 18.6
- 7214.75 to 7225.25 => 0.5 AA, 18.3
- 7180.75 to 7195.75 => 0.6 AA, 18.1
